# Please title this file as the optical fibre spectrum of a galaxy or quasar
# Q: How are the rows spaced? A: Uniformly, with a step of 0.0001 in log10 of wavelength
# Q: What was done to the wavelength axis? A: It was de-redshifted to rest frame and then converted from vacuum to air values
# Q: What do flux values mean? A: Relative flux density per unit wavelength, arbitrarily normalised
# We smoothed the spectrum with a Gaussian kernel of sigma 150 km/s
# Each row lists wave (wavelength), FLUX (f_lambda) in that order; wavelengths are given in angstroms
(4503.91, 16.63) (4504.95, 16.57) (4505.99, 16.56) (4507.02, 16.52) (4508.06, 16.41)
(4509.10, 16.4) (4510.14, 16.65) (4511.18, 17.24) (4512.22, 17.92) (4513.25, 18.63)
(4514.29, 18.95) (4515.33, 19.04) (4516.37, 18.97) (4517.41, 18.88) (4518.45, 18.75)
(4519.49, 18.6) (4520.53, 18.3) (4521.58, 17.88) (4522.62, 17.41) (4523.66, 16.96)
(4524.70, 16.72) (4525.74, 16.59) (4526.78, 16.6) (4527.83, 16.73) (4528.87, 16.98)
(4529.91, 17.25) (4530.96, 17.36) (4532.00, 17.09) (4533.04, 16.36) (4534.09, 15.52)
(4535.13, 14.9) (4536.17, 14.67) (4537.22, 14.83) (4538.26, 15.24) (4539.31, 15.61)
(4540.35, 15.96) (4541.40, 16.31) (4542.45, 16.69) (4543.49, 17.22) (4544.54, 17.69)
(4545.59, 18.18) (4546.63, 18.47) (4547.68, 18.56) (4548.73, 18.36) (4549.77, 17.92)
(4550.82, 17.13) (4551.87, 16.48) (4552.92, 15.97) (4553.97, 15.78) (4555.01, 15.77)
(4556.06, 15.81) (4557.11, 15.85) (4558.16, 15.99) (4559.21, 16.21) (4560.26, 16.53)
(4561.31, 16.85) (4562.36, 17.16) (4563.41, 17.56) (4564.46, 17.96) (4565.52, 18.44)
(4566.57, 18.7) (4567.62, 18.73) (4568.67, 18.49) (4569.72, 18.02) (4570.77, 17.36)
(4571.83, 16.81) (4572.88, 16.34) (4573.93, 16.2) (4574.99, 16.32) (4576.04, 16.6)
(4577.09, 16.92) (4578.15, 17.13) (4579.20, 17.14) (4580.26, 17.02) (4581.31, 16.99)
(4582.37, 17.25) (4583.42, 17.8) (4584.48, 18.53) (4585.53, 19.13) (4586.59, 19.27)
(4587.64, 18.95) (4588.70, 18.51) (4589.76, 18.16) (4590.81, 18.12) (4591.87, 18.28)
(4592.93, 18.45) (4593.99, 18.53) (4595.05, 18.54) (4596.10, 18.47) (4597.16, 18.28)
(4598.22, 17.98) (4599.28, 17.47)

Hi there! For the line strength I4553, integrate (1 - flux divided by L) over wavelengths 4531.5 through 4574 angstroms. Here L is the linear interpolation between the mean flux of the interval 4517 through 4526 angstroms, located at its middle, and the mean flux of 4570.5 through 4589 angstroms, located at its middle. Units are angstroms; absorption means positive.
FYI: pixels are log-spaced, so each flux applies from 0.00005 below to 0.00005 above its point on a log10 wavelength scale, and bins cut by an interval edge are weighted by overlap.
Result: 1.9 angstroms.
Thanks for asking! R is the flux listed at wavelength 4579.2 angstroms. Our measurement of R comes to 17.14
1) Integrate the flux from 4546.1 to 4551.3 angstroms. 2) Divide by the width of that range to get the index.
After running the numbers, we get 18.1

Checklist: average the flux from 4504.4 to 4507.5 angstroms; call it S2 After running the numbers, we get 16.6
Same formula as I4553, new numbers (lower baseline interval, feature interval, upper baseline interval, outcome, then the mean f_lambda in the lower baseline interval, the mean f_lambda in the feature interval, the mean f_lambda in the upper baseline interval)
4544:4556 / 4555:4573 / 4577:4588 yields 0.3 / 17.2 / 17.2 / 17.9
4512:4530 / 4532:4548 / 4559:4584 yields 1.1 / 17.9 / 16.4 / 17.3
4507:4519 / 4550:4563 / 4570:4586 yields 0.8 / 17.9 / 16.3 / 17.2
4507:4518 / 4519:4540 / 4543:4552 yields 1.5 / 17.8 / 16.6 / 17.8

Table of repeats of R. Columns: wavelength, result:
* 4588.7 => 18.51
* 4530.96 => 17.36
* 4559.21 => 16.21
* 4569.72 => 18.02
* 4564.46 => 17.96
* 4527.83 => 16.73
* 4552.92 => 15.97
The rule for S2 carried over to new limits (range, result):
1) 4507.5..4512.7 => 16.9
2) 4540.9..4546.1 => 17.2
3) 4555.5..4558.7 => 15.9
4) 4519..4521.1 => 18.4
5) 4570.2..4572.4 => 17.1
